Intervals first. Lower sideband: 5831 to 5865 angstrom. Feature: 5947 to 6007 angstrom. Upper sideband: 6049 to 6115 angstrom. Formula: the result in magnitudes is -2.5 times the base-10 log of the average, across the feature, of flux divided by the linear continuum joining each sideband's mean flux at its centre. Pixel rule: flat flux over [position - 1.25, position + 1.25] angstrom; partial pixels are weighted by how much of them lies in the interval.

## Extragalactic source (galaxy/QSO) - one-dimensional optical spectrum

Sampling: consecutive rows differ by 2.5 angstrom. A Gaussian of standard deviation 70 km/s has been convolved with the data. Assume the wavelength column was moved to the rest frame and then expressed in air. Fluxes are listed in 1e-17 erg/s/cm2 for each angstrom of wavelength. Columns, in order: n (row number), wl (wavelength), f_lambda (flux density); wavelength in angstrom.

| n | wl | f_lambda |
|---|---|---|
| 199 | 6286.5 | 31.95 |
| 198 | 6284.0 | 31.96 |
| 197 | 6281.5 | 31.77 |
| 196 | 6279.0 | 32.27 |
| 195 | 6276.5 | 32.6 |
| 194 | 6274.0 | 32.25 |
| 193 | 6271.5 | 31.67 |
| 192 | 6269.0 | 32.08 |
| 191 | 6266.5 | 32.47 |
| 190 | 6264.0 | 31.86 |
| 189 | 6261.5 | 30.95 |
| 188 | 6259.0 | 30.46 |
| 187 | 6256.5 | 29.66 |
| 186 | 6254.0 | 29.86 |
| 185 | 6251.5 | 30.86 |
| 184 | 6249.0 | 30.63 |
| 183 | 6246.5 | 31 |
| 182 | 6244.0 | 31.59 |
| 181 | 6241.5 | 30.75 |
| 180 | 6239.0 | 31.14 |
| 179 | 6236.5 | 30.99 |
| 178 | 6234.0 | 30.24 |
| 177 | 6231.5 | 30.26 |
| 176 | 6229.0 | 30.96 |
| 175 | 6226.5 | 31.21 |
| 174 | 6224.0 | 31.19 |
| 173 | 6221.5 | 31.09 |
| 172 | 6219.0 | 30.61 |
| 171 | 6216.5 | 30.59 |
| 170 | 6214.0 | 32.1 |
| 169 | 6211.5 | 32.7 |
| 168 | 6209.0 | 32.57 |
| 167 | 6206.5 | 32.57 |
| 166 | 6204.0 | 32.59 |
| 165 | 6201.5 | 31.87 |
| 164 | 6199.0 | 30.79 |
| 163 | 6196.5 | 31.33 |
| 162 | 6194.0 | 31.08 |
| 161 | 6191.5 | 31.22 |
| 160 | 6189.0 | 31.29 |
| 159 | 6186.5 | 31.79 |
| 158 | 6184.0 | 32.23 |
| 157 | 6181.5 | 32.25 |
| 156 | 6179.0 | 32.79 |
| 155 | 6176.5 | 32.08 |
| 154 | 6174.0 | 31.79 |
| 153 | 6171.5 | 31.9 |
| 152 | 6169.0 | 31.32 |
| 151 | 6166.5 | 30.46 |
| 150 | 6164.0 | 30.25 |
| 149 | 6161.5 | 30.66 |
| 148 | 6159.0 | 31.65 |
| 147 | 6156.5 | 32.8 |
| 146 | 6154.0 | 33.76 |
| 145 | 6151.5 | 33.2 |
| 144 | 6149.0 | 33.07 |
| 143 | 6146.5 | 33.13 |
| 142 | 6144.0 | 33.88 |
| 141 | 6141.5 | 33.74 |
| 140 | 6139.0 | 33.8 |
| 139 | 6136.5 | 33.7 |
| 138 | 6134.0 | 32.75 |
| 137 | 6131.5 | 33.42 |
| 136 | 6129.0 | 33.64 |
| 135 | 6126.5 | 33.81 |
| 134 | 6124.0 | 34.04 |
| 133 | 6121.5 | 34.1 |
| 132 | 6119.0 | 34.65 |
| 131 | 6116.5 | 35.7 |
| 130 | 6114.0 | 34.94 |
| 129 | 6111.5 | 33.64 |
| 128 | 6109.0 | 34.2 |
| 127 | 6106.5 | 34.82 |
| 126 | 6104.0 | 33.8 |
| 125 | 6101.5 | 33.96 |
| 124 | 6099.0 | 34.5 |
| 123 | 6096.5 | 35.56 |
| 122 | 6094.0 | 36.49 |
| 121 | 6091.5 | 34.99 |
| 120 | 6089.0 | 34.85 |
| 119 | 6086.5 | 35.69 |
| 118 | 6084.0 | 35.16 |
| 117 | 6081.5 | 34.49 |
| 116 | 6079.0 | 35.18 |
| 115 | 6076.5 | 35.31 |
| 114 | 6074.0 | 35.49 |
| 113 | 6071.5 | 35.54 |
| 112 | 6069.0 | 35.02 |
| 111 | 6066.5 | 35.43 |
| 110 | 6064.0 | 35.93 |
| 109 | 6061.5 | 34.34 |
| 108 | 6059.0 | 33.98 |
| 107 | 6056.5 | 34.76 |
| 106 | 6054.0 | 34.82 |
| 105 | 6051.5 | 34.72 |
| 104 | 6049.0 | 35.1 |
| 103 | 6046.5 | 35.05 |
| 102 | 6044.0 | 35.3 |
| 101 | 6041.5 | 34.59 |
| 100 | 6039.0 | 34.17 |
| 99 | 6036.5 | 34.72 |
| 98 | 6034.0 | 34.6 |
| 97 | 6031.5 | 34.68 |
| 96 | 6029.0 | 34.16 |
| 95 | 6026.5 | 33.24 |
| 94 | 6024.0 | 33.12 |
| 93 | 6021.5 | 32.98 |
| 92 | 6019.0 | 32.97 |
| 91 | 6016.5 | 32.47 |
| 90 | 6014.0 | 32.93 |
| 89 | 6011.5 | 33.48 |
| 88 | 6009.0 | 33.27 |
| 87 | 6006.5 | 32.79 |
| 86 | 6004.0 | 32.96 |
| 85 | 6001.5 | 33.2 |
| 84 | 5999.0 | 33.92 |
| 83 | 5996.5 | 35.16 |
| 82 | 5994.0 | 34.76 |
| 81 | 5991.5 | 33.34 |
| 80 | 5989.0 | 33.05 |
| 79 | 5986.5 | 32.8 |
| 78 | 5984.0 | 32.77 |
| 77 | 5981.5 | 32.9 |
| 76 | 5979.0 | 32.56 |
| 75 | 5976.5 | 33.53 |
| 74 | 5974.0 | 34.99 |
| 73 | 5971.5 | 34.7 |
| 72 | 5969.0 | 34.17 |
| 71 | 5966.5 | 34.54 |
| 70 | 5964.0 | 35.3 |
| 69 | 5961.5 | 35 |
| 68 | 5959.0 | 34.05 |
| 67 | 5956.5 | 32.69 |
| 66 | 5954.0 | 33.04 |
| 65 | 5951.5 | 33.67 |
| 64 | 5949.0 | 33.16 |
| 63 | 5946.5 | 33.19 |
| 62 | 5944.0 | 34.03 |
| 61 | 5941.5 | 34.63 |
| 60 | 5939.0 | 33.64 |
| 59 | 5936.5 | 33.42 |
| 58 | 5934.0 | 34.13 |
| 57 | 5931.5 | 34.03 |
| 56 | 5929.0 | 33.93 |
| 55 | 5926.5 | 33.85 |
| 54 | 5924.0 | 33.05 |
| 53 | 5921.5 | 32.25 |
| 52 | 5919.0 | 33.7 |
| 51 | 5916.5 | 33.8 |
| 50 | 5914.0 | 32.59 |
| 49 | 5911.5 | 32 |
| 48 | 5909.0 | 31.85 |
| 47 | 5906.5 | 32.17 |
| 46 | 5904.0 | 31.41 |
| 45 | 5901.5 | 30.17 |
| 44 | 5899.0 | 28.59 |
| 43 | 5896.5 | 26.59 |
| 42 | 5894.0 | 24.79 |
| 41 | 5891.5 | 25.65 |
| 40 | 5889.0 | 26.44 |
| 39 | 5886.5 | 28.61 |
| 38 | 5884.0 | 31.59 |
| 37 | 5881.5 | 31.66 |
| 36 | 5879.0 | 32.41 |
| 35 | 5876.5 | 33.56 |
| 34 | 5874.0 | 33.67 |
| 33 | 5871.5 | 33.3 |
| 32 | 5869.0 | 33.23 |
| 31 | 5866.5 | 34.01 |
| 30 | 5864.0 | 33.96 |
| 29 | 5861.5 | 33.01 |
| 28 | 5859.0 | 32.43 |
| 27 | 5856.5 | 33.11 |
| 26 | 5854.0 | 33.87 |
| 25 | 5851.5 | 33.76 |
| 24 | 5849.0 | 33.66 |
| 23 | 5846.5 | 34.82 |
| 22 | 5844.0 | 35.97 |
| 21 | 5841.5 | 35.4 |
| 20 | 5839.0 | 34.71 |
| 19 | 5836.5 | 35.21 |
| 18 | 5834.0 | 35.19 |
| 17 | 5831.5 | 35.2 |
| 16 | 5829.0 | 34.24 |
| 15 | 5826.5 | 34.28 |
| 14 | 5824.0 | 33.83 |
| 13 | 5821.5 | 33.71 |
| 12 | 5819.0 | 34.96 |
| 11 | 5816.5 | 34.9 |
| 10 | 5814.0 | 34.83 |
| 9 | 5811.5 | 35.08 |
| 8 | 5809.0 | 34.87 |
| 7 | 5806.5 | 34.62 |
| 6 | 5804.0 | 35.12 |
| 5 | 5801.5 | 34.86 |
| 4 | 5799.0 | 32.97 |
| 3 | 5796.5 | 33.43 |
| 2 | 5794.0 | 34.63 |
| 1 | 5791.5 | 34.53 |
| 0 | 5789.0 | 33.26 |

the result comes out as 0.03 mag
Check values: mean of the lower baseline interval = 34.3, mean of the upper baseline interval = 34.9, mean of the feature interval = 33.7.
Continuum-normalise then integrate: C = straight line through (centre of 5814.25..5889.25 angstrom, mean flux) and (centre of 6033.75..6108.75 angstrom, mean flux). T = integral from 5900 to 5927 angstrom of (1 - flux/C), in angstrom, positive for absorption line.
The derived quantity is 1.3 angstrom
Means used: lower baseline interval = 33.6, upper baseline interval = 34.9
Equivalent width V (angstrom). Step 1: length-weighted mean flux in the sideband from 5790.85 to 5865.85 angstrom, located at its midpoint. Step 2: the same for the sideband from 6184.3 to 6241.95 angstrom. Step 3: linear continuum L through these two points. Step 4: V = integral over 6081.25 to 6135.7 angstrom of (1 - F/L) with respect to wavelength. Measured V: -3.9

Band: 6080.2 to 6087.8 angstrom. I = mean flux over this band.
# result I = 35.1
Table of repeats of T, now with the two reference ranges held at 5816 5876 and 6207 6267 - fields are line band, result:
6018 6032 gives -0.3 angstrom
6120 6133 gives -0.8 angstrom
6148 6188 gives -0.5 angstrom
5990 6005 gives -0.4 angstrom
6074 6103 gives -2.6 angstrom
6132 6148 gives -0.8 angstrom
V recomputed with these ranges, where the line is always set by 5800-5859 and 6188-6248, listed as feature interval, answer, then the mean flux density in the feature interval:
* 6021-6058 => -1.8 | 34.4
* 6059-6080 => -1.7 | 35.2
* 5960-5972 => -0.5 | 34.7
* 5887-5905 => 3.4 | 27.7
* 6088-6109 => -1.6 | 34.8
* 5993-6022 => -0.3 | 33.4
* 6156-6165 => 0.2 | 31.2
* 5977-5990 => 0.2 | 32.9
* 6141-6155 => -0.7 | 33.4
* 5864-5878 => 0.3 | 33.6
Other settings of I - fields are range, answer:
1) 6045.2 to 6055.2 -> 34.9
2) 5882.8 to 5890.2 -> 28.9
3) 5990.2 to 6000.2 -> 34.3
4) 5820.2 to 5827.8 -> 33.9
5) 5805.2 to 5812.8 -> 34.9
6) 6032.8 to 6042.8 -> 34.5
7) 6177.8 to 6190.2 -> 32.1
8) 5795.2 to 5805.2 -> 34.1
